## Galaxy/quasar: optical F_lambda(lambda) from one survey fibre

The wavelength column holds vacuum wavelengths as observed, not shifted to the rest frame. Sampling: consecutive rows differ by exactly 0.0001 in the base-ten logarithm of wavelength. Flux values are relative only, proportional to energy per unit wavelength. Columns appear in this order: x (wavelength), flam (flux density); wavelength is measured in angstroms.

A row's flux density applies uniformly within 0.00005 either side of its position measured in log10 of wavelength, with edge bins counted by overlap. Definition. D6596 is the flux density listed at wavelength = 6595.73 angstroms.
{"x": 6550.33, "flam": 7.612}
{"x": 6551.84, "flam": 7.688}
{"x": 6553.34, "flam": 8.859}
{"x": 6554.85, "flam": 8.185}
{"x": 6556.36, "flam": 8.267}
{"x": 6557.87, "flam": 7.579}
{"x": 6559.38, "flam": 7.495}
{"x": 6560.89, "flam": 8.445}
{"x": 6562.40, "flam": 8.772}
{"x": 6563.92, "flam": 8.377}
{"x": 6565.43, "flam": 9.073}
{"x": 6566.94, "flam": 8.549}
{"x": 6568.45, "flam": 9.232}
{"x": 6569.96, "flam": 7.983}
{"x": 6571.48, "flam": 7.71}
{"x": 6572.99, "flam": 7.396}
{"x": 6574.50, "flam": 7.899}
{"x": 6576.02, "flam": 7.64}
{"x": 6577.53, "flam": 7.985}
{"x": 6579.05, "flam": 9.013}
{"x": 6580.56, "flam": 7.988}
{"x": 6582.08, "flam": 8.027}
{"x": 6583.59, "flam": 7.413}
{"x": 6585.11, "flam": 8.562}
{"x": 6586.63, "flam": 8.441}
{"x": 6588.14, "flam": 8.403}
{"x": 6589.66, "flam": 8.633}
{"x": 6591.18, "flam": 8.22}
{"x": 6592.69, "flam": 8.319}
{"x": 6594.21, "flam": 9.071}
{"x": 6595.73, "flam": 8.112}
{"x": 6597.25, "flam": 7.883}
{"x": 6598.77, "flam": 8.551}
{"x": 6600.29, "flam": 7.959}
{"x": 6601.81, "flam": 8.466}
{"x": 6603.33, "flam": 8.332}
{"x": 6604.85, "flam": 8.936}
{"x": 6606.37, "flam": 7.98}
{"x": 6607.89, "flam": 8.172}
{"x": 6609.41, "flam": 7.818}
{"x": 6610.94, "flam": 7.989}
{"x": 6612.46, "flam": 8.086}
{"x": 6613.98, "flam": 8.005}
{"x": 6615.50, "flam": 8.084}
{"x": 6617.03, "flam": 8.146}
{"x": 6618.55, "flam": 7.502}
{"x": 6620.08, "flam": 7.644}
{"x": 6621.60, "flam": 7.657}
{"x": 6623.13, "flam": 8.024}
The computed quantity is 8.112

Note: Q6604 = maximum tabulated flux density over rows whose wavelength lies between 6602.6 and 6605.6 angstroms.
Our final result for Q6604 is 8.936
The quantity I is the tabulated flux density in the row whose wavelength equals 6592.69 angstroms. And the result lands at 8.319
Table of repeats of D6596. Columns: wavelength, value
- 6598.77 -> 8.551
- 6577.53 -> 7.985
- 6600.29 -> 7.959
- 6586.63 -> 8.441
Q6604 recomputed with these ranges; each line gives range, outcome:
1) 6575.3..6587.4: 9.013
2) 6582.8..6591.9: 8.633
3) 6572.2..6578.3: 7.985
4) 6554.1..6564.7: 8.772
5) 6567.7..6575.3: 9.232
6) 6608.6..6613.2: 8.086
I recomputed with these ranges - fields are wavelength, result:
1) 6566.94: 8.549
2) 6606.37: 7.98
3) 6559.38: 7.495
